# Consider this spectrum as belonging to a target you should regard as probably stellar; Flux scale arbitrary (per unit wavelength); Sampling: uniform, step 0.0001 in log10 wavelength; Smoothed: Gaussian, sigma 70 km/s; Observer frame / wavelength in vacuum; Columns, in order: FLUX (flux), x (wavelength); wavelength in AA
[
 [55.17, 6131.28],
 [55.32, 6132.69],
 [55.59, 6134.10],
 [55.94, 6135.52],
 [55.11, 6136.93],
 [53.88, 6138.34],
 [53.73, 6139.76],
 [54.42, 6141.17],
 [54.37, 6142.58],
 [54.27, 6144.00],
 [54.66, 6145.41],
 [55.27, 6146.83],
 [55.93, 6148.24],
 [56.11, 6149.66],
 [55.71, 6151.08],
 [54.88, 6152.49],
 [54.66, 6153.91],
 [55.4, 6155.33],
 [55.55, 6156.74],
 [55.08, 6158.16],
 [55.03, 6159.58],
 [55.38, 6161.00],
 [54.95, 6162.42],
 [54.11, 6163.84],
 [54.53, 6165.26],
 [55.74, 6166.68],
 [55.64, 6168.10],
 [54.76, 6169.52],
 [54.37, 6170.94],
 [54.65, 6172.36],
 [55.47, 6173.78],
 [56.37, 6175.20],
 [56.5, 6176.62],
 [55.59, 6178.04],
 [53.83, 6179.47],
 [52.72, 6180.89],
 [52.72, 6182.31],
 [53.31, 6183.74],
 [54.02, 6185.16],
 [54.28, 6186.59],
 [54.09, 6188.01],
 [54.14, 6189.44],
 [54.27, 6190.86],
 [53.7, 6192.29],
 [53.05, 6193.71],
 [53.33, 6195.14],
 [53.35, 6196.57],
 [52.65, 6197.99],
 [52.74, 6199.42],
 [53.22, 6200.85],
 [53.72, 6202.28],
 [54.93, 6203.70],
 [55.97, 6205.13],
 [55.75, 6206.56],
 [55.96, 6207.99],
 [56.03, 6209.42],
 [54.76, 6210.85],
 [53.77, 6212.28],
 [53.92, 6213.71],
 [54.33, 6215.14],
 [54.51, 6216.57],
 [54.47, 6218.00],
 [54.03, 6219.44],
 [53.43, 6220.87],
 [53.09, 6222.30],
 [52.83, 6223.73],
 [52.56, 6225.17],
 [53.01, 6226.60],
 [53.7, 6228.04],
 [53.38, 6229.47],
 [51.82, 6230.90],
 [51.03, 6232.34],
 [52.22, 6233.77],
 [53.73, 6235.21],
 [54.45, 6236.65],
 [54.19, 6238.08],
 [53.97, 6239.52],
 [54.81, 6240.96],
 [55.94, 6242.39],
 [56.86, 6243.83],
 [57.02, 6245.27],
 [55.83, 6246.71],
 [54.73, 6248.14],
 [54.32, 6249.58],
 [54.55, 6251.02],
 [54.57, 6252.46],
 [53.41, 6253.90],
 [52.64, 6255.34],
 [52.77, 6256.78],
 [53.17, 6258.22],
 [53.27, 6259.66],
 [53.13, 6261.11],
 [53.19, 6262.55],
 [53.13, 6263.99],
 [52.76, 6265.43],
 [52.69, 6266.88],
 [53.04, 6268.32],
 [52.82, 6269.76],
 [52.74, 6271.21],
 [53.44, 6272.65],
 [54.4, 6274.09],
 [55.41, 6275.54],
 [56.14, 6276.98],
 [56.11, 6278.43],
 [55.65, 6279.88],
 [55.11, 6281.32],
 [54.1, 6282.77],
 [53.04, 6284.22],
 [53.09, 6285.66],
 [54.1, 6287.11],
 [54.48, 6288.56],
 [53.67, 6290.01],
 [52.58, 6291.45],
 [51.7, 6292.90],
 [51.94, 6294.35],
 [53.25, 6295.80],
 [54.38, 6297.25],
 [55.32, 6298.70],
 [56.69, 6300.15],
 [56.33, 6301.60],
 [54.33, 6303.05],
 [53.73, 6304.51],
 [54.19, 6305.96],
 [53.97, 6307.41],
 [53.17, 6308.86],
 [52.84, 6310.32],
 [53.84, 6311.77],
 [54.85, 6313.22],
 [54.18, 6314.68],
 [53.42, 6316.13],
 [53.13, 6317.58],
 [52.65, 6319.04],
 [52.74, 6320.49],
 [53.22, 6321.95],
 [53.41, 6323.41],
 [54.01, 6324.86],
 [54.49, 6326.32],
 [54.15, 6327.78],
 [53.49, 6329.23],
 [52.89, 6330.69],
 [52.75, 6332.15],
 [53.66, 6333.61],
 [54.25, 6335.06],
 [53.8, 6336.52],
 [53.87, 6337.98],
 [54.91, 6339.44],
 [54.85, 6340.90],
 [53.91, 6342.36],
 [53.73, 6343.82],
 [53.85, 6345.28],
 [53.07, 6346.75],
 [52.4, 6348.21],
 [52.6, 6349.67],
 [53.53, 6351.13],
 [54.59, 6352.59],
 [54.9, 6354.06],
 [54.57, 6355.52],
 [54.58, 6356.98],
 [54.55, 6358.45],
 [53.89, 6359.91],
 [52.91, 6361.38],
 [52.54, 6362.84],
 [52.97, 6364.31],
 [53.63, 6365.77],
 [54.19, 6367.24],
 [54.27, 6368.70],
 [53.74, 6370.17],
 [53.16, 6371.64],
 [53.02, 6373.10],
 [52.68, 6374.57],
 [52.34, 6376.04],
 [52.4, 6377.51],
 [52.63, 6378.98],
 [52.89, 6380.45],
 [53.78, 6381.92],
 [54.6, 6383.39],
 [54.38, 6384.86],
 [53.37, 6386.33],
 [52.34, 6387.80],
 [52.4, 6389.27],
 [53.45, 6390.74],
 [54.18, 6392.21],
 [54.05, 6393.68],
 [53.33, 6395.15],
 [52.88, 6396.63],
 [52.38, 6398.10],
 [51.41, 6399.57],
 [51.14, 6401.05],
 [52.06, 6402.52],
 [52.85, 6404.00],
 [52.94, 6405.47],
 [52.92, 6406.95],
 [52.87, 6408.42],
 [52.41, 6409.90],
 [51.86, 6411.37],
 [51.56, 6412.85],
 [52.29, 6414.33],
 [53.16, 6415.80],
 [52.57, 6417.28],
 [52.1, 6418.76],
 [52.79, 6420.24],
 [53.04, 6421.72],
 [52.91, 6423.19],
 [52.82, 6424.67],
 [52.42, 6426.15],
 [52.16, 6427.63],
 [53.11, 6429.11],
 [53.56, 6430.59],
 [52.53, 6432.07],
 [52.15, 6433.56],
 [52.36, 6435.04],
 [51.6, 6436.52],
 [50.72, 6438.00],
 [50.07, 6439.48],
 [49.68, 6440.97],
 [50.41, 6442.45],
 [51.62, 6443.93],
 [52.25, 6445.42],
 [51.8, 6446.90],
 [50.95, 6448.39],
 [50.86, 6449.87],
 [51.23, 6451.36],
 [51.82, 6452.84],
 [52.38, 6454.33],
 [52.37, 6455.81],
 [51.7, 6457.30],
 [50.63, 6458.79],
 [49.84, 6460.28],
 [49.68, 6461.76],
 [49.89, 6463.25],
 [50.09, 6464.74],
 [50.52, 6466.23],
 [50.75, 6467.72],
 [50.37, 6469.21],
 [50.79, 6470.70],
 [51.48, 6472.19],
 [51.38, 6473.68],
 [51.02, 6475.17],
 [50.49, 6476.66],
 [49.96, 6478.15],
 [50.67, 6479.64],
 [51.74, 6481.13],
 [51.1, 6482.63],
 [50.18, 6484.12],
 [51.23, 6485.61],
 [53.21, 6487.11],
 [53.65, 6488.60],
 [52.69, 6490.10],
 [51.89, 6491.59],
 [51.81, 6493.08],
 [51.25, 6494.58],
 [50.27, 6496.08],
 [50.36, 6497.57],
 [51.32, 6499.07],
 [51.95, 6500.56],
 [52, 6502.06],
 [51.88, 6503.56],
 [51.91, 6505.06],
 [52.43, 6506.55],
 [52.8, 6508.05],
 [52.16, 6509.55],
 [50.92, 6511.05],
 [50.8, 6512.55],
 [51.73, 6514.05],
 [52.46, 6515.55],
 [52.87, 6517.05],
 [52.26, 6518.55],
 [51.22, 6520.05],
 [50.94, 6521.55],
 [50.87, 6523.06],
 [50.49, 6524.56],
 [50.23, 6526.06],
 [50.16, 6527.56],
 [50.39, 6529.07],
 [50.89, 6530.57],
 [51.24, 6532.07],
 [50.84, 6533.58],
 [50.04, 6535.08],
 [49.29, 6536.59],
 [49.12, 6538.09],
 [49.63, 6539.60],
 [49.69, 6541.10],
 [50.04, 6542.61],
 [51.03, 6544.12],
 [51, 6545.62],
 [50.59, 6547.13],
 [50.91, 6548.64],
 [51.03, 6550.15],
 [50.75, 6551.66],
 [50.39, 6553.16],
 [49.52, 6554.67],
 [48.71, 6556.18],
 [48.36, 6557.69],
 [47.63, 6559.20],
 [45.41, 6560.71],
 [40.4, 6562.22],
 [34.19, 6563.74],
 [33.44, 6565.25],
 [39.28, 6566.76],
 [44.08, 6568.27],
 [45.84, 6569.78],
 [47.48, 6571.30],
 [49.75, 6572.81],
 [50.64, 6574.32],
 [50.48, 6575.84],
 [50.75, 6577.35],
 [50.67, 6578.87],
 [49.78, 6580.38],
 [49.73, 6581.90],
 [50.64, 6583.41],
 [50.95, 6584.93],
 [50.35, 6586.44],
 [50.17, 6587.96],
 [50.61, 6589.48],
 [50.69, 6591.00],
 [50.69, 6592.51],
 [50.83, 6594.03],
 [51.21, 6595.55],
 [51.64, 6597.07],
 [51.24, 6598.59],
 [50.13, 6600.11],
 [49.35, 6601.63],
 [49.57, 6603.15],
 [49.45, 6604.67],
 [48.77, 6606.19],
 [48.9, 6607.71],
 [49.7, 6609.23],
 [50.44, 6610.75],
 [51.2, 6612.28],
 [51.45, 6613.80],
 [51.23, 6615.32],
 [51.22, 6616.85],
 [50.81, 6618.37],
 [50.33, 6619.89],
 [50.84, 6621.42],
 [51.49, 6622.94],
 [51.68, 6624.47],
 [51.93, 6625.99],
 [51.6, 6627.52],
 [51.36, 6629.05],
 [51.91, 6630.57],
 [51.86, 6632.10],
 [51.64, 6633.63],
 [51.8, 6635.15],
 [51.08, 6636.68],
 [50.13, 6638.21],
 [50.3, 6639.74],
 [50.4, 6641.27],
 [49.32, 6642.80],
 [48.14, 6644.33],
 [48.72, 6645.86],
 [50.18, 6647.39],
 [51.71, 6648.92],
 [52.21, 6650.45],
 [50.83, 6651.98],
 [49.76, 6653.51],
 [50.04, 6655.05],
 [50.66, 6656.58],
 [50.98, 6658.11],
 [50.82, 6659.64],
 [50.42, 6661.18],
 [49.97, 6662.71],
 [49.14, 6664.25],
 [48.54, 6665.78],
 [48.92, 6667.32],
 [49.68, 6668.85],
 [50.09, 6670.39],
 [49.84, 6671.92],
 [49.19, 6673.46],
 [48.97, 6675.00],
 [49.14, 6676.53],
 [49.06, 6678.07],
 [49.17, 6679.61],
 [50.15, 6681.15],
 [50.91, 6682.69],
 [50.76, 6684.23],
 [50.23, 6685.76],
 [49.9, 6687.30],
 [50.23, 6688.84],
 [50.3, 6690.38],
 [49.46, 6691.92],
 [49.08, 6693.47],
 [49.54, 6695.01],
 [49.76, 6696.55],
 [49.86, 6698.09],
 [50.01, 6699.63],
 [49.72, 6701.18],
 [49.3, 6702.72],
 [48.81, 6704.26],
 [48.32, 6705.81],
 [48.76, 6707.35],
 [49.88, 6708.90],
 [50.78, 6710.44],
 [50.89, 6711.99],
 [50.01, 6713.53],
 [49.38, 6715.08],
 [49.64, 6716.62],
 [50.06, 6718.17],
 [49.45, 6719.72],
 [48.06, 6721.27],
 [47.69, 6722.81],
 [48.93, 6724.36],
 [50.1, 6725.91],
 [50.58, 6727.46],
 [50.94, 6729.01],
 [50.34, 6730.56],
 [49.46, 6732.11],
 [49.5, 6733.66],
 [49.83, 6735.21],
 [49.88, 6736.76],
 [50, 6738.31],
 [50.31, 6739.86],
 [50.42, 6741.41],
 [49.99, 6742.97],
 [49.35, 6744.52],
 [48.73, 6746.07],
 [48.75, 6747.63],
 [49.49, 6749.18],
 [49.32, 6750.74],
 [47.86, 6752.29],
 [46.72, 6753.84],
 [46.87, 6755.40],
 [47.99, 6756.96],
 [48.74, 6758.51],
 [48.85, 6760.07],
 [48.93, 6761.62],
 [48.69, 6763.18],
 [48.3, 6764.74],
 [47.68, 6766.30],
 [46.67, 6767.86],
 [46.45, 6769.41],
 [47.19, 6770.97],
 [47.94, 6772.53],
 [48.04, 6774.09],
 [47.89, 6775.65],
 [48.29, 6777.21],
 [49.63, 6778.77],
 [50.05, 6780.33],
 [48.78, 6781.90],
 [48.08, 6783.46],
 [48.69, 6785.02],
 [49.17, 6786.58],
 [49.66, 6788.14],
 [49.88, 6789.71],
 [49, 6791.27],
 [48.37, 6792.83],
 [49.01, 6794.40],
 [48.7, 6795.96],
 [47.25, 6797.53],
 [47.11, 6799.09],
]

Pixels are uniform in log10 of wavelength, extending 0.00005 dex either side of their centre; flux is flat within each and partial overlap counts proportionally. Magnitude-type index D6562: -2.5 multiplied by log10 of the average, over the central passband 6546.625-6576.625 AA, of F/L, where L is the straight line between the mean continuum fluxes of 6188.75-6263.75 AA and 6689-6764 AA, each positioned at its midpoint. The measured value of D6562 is 0.10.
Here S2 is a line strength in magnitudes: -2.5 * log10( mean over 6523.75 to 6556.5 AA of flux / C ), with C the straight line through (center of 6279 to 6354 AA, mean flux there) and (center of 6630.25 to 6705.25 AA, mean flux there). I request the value 0.02 mag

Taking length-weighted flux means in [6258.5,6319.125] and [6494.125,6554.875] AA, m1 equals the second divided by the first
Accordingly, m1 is 0.9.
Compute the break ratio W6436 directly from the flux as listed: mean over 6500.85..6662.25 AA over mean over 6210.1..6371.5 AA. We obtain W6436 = 0.93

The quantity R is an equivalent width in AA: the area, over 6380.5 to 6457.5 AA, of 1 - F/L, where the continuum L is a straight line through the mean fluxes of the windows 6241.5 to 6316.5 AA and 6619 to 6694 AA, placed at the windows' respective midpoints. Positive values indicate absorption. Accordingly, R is 0.5 AA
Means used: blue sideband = 54.1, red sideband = 50.3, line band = 52.4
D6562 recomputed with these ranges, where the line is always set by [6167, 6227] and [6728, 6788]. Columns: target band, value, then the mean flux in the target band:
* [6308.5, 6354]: -0.01 mag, 53.6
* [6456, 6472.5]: 0.02 mag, 50.5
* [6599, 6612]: 0.01 mag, 49.6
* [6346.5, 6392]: -0.02 mag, 53.4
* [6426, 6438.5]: -0.01 mag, 52.3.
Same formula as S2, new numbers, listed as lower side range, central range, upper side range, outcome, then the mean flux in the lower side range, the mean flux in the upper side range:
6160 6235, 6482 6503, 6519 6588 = -0.04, 54.1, 48.7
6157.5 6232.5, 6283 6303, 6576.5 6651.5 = -0.01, 54.2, 50.6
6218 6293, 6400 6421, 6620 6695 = 0.00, 53.8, 50.3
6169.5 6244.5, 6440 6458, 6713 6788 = 0.01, 54.1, 48.9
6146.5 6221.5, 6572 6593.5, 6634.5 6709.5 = 0.01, 54.6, 49.9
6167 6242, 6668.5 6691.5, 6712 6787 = -0.01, 54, 48.9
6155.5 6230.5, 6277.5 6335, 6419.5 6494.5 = -0.02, 54.3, 51.5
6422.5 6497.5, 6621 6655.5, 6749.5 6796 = -0.02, 51.4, 48.4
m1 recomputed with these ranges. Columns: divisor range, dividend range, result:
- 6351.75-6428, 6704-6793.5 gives 0.92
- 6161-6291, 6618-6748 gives 0.92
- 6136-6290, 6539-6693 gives 0.91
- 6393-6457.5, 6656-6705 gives 0.95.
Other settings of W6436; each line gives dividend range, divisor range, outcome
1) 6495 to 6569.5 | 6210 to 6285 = 0.92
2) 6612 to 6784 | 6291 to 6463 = 0.94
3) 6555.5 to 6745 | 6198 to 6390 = 0.92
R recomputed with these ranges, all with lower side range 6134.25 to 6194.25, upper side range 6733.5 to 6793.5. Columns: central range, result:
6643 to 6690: -0.24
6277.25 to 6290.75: -0.23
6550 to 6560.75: 0.36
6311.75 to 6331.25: -0.17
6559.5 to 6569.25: 2.06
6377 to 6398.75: -0.33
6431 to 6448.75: 0.19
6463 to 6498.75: 0.29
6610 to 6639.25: -0.67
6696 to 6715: -0.14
